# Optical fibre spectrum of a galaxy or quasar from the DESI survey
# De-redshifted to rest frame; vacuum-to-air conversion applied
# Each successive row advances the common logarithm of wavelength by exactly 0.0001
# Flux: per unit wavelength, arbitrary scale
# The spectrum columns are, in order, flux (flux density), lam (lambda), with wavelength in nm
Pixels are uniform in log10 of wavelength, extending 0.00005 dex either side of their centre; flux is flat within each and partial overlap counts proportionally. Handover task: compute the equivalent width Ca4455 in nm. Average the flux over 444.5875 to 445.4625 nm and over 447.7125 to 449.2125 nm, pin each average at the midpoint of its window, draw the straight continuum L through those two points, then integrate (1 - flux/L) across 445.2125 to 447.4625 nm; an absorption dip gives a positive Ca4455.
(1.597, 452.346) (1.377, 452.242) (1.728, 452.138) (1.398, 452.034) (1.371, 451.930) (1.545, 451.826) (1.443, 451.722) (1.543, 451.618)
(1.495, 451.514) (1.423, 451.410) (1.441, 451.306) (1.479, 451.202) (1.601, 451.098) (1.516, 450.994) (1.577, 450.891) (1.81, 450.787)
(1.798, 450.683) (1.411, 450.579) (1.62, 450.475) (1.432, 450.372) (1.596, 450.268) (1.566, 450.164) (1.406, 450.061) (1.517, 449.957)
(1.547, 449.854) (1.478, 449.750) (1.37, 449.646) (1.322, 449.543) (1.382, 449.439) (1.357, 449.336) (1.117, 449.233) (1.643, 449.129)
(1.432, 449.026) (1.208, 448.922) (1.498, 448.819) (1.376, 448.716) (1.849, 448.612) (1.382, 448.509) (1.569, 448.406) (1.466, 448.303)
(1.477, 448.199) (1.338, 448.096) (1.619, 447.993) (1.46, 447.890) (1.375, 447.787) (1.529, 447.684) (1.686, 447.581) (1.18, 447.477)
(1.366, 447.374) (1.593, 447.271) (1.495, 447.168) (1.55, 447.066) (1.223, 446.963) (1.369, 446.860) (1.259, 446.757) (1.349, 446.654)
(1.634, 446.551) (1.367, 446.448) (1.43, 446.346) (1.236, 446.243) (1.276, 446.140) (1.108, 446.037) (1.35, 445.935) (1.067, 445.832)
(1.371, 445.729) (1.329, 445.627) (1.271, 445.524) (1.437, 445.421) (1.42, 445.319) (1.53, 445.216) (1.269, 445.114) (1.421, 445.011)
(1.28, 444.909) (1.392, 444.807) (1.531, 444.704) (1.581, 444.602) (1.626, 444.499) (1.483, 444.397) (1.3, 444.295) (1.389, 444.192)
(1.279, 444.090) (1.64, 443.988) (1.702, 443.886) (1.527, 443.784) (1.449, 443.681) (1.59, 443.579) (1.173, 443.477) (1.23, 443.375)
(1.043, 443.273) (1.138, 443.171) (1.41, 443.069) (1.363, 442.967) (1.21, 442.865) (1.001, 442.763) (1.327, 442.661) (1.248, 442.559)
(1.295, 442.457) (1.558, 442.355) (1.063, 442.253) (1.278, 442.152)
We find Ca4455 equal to 0.13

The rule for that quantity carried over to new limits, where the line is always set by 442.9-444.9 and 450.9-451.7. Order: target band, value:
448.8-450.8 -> 0.020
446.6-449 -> 0.023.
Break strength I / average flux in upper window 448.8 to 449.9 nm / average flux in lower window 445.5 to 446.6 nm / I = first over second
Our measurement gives 1.06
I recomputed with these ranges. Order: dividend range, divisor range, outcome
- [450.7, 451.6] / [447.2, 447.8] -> 1.06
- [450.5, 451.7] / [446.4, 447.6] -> 1.10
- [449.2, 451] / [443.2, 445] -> 1.05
